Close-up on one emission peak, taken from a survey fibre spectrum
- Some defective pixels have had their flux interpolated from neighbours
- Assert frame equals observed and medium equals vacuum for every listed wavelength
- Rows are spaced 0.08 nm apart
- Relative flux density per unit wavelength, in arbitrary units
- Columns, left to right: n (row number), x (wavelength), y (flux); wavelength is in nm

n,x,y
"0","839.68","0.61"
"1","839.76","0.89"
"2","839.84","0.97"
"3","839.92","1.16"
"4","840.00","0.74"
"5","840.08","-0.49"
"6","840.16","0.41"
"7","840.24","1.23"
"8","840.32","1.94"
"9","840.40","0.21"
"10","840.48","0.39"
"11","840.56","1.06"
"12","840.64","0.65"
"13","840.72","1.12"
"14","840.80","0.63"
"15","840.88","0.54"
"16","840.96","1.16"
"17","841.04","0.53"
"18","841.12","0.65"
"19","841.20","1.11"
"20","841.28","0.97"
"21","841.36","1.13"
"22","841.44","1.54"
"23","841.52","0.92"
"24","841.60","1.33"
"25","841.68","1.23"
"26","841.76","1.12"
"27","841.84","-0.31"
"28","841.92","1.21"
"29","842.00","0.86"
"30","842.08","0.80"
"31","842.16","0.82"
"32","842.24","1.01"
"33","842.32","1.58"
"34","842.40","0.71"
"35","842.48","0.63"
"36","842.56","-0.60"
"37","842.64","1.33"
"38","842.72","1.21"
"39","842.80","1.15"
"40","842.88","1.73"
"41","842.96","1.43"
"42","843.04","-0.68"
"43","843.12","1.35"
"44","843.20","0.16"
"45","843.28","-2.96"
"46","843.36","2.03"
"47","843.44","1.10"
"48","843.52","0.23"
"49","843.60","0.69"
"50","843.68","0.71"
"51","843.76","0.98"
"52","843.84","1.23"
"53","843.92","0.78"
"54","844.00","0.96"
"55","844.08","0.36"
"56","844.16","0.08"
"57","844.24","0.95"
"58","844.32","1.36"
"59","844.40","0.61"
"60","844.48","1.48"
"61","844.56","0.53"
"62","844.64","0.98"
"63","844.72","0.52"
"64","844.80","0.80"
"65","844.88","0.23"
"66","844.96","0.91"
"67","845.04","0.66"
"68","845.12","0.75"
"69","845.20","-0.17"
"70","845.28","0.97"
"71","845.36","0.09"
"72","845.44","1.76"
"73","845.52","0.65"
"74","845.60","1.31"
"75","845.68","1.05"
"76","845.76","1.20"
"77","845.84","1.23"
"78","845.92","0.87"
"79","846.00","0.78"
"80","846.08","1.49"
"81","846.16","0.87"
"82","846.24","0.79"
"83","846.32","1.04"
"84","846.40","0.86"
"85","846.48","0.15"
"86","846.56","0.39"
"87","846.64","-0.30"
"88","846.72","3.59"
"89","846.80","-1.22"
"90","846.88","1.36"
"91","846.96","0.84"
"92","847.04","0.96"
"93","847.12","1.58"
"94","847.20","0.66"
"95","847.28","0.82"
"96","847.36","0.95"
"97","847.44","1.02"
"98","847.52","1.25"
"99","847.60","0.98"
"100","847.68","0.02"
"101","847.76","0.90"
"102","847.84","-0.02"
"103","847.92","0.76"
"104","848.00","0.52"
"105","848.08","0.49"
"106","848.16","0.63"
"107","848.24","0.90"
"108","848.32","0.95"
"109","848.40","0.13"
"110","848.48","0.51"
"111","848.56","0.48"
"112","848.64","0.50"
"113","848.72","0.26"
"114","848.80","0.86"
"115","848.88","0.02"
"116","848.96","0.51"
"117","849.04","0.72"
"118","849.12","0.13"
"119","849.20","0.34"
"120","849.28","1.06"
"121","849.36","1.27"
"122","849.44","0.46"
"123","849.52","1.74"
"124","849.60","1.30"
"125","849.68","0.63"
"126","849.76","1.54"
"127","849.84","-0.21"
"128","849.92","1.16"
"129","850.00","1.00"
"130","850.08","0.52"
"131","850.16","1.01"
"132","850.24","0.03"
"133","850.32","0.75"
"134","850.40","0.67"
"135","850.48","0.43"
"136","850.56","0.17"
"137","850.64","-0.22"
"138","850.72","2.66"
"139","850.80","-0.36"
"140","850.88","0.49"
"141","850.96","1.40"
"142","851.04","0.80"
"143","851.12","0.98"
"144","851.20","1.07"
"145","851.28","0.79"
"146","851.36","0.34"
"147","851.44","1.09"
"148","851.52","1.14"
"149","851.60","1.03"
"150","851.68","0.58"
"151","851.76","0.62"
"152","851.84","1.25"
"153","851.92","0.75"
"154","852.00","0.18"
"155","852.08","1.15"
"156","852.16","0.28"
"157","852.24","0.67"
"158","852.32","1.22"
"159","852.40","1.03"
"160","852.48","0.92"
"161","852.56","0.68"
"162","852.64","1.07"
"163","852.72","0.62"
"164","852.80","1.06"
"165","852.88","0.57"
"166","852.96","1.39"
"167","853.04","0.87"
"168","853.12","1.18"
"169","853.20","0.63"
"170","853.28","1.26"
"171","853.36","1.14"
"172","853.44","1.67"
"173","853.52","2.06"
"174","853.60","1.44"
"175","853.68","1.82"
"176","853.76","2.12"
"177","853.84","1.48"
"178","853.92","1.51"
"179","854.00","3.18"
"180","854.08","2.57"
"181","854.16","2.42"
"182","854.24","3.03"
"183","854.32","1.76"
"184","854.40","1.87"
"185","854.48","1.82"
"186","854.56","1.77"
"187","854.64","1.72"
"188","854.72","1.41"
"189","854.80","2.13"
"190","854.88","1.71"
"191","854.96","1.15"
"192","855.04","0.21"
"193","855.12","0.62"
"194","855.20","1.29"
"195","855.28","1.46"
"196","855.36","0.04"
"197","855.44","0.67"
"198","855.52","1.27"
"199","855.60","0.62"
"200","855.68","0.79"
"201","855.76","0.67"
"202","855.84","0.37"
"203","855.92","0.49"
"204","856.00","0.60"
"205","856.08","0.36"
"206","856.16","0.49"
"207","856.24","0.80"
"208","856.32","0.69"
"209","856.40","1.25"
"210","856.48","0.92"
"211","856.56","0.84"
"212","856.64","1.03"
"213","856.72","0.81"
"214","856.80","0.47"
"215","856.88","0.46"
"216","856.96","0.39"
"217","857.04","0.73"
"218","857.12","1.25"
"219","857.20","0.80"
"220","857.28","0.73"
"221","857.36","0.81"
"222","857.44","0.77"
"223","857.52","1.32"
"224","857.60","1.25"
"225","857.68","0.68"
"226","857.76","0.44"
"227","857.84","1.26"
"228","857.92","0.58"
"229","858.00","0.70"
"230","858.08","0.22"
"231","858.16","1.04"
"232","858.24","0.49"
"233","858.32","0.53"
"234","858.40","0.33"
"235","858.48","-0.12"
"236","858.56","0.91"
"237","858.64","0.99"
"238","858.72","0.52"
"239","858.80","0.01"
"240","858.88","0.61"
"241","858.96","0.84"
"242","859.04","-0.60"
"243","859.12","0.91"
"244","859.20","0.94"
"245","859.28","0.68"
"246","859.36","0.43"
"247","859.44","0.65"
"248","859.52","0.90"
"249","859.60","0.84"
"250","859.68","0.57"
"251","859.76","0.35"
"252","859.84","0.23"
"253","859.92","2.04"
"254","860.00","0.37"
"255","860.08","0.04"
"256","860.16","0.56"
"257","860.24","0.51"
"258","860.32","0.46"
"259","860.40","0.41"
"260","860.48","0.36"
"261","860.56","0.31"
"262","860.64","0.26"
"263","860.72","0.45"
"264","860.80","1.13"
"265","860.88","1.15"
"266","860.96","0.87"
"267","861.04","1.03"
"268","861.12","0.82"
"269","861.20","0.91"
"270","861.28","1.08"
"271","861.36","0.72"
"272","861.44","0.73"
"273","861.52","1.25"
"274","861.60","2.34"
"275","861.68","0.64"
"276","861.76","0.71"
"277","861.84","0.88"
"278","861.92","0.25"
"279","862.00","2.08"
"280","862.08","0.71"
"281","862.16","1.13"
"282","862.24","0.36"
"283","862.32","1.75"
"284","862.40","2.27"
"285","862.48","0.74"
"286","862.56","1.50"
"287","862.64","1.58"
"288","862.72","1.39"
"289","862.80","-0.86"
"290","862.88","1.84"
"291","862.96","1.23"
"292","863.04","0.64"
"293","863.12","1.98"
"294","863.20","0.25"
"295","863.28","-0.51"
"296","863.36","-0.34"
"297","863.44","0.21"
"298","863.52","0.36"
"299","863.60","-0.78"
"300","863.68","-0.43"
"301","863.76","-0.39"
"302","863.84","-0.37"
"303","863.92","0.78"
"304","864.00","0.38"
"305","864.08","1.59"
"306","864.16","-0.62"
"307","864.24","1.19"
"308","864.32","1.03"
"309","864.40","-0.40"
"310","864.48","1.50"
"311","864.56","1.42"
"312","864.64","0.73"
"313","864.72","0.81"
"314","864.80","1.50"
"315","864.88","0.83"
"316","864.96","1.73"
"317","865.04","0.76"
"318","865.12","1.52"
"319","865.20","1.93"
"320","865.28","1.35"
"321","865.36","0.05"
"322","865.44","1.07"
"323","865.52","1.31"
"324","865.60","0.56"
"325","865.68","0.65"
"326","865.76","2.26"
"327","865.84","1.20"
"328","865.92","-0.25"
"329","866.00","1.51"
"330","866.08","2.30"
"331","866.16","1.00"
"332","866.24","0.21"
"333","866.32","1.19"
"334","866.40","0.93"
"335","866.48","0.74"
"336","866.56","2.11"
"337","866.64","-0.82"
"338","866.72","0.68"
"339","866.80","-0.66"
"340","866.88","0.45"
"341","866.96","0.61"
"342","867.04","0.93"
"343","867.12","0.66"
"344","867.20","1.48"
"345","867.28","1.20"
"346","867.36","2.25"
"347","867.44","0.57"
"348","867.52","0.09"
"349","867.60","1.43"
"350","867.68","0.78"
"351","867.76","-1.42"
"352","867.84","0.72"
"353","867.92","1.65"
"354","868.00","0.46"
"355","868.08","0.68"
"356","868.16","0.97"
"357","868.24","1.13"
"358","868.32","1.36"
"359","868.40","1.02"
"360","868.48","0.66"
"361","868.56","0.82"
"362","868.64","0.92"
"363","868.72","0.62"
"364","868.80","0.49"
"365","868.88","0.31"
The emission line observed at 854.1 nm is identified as [O II] 3727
